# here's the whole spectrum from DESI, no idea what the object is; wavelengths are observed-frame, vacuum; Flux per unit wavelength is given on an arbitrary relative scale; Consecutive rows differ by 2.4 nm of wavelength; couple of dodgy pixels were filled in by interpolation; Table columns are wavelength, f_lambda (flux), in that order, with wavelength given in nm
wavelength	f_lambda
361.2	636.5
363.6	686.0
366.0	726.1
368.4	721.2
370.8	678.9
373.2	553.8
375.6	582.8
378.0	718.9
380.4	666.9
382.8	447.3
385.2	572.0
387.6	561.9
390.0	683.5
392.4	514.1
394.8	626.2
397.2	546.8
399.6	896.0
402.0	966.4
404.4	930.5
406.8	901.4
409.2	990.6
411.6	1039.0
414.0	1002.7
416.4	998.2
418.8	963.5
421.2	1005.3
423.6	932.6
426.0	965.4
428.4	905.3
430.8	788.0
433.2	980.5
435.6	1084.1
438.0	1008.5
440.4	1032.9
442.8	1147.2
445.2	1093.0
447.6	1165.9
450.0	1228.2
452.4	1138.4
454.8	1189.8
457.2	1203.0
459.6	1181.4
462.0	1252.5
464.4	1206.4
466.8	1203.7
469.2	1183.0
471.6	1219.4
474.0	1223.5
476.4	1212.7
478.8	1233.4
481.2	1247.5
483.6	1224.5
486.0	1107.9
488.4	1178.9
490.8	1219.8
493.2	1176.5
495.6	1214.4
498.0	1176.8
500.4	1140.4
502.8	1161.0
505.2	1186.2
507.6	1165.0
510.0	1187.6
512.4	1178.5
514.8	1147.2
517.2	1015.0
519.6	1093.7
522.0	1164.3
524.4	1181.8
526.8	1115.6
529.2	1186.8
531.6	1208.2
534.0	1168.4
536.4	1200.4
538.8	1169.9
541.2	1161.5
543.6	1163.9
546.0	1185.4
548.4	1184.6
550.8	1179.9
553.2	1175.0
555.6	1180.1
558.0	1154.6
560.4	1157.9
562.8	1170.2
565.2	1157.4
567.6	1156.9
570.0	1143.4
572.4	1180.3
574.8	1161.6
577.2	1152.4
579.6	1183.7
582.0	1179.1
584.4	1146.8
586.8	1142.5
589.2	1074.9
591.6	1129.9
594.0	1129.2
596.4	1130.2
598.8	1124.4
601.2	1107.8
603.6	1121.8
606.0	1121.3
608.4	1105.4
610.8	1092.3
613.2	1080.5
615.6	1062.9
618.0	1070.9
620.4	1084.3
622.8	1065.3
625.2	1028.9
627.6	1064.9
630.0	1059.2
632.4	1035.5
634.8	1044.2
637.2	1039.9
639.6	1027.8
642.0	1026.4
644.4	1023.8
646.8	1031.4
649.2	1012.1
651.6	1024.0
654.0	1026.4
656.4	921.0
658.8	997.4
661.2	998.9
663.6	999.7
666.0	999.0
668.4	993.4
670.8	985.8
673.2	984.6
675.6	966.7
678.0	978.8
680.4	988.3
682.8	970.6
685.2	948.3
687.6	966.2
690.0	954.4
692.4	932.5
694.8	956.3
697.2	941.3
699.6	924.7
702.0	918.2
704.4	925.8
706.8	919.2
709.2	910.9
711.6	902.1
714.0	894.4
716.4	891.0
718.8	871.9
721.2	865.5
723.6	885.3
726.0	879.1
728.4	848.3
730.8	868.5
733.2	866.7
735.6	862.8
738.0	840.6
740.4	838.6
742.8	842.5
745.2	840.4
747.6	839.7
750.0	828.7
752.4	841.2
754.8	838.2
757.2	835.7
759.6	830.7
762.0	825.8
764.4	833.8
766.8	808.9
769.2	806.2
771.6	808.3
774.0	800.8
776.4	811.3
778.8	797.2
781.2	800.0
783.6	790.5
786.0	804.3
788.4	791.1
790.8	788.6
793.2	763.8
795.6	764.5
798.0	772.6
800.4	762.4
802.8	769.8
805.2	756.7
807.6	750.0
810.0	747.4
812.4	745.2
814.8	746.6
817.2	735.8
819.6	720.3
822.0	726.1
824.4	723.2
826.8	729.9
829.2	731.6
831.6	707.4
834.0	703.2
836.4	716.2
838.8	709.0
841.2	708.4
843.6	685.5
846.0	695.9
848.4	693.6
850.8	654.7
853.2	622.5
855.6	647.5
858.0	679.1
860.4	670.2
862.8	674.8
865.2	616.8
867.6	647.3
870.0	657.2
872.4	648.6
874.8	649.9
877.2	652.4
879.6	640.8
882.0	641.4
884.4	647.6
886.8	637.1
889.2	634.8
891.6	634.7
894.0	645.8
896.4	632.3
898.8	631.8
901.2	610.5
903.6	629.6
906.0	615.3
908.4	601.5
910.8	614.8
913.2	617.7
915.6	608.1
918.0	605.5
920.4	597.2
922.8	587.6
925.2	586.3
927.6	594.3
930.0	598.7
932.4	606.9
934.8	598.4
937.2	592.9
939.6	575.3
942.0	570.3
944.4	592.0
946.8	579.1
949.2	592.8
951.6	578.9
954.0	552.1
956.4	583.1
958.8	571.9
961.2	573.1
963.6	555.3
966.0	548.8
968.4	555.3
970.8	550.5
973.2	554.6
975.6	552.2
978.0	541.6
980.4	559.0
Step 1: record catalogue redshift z 0.00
